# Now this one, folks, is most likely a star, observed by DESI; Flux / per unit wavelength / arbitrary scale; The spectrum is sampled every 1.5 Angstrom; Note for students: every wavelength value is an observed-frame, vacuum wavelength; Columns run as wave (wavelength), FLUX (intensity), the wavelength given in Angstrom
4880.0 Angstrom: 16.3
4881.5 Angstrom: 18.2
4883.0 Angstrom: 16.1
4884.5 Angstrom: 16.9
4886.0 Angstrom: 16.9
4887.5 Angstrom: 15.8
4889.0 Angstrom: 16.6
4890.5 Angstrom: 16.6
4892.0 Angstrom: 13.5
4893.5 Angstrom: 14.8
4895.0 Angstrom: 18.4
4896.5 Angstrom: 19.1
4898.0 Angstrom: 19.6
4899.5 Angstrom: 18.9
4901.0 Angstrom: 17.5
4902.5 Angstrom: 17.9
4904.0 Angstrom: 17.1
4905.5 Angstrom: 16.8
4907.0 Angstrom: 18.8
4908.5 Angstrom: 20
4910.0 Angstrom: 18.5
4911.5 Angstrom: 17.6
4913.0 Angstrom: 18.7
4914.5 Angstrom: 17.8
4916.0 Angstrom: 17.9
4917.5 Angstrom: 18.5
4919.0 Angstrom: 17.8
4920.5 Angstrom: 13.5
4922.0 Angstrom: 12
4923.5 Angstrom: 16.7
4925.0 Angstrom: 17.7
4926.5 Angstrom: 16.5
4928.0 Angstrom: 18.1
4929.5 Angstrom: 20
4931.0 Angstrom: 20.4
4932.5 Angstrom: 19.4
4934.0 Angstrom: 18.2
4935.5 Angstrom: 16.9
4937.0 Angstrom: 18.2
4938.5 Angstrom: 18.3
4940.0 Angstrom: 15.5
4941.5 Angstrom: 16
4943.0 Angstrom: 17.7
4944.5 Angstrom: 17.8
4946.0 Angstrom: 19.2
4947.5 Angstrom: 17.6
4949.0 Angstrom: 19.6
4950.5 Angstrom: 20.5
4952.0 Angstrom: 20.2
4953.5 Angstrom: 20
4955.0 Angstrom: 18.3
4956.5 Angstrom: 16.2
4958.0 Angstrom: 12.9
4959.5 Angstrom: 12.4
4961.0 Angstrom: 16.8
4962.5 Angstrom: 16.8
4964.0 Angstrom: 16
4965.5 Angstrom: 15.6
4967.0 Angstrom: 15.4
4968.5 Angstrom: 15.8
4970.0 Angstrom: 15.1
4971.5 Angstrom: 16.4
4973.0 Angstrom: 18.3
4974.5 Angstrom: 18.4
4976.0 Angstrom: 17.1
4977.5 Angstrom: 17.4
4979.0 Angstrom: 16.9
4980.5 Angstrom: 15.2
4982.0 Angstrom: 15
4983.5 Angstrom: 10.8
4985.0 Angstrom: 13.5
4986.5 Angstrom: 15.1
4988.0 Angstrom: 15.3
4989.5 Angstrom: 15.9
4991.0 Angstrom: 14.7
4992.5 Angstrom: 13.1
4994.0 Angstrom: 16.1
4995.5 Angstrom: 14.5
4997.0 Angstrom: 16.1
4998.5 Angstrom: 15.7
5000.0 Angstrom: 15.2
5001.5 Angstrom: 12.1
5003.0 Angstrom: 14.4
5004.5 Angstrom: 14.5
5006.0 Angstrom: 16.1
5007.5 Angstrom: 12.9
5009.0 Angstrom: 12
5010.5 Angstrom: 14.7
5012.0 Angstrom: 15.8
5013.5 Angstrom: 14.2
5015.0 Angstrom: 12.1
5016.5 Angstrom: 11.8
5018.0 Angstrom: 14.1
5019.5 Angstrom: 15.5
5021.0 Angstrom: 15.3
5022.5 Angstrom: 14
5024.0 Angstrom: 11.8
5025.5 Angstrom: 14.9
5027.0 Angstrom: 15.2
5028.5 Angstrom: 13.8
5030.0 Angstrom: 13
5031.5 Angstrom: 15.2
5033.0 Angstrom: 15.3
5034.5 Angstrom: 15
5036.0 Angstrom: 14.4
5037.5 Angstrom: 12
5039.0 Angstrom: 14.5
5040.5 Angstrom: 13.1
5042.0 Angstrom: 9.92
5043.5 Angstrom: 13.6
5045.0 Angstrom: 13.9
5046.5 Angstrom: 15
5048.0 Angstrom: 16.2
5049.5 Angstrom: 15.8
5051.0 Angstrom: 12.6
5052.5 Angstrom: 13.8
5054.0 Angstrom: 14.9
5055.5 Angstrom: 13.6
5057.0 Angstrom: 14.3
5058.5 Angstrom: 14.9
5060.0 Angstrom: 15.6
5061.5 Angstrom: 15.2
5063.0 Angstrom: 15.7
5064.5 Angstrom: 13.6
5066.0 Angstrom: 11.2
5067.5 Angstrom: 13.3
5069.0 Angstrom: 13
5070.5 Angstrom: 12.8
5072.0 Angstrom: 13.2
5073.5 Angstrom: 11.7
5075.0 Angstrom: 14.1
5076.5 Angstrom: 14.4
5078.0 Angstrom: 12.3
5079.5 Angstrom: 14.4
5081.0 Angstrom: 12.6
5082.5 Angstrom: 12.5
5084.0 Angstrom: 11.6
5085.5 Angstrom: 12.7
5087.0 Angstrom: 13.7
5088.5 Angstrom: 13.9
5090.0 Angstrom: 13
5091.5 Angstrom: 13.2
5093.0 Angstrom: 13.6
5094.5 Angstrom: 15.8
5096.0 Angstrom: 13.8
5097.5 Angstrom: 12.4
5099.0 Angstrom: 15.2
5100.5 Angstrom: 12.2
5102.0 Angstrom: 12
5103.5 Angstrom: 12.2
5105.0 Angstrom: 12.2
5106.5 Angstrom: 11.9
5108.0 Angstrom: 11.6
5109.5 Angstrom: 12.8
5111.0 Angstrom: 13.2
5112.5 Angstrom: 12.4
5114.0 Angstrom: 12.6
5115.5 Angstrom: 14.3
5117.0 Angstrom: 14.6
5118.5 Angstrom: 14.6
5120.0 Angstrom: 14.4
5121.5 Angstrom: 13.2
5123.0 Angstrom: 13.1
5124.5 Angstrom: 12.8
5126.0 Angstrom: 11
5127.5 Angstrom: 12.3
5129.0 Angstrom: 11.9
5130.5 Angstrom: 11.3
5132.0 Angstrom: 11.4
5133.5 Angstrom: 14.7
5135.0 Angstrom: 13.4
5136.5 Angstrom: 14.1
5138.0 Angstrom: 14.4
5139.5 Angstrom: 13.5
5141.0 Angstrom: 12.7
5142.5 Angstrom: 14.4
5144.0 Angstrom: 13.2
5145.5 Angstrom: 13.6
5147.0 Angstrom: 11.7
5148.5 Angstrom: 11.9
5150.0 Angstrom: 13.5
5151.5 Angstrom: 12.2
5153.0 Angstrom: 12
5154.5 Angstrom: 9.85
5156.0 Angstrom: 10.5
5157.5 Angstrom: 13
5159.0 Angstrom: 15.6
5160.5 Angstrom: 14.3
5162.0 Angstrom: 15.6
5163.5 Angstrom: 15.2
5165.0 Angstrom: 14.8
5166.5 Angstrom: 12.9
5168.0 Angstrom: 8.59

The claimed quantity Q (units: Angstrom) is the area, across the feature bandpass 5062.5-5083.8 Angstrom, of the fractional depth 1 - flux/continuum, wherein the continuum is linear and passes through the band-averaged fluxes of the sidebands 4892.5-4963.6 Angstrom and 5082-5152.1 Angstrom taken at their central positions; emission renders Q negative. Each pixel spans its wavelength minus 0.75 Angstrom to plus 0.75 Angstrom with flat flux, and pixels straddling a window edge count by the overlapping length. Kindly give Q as 1.5 Angstrom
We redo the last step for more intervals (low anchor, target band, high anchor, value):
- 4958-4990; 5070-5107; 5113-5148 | 1.9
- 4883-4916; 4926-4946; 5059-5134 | -1.6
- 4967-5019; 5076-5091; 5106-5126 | 0.6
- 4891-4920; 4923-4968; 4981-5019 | -3.3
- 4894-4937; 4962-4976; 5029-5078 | -0.1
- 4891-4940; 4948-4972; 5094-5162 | -0.1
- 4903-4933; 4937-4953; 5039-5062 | -1.2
